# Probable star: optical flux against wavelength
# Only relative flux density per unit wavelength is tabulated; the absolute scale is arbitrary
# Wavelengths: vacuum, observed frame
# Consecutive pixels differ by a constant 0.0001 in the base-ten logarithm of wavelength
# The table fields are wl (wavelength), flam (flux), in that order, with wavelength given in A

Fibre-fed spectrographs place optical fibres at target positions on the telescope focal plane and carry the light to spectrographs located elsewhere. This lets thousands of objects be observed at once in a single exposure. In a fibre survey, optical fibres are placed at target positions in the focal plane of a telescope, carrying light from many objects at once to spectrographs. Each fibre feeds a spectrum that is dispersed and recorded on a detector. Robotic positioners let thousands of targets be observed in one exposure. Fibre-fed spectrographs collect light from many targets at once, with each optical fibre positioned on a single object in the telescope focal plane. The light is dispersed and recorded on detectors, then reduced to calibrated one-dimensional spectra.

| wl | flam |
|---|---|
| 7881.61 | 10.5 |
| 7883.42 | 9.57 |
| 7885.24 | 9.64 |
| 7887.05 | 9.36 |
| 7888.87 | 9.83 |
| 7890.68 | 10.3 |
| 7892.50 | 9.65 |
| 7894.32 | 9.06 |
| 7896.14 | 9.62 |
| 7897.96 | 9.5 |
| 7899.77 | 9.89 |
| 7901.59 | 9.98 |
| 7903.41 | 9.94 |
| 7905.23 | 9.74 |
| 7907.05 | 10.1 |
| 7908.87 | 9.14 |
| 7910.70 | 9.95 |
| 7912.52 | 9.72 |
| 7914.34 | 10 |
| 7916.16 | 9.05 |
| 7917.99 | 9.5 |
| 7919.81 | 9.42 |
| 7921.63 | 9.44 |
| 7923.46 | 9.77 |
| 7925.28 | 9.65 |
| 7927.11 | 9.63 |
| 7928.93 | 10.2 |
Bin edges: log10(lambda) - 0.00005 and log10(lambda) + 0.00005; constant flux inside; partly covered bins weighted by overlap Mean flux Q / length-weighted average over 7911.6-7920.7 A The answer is 9.54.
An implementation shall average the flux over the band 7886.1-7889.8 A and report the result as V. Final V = 9.62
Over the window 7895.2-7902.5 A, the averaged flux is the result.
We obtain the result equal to 9.75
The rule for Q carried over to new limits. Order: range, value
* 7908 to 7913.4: 9.59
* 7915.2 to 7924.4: 9.44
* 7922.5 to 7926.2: 9.69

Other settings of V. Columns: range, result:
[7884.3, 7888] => 9.5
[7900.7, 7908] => 9.94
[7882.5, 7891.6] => 9.75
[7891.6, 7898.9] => 9.46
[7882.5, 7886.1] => 9.61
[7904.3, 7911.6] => 9.72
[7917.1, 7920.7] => 9.47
